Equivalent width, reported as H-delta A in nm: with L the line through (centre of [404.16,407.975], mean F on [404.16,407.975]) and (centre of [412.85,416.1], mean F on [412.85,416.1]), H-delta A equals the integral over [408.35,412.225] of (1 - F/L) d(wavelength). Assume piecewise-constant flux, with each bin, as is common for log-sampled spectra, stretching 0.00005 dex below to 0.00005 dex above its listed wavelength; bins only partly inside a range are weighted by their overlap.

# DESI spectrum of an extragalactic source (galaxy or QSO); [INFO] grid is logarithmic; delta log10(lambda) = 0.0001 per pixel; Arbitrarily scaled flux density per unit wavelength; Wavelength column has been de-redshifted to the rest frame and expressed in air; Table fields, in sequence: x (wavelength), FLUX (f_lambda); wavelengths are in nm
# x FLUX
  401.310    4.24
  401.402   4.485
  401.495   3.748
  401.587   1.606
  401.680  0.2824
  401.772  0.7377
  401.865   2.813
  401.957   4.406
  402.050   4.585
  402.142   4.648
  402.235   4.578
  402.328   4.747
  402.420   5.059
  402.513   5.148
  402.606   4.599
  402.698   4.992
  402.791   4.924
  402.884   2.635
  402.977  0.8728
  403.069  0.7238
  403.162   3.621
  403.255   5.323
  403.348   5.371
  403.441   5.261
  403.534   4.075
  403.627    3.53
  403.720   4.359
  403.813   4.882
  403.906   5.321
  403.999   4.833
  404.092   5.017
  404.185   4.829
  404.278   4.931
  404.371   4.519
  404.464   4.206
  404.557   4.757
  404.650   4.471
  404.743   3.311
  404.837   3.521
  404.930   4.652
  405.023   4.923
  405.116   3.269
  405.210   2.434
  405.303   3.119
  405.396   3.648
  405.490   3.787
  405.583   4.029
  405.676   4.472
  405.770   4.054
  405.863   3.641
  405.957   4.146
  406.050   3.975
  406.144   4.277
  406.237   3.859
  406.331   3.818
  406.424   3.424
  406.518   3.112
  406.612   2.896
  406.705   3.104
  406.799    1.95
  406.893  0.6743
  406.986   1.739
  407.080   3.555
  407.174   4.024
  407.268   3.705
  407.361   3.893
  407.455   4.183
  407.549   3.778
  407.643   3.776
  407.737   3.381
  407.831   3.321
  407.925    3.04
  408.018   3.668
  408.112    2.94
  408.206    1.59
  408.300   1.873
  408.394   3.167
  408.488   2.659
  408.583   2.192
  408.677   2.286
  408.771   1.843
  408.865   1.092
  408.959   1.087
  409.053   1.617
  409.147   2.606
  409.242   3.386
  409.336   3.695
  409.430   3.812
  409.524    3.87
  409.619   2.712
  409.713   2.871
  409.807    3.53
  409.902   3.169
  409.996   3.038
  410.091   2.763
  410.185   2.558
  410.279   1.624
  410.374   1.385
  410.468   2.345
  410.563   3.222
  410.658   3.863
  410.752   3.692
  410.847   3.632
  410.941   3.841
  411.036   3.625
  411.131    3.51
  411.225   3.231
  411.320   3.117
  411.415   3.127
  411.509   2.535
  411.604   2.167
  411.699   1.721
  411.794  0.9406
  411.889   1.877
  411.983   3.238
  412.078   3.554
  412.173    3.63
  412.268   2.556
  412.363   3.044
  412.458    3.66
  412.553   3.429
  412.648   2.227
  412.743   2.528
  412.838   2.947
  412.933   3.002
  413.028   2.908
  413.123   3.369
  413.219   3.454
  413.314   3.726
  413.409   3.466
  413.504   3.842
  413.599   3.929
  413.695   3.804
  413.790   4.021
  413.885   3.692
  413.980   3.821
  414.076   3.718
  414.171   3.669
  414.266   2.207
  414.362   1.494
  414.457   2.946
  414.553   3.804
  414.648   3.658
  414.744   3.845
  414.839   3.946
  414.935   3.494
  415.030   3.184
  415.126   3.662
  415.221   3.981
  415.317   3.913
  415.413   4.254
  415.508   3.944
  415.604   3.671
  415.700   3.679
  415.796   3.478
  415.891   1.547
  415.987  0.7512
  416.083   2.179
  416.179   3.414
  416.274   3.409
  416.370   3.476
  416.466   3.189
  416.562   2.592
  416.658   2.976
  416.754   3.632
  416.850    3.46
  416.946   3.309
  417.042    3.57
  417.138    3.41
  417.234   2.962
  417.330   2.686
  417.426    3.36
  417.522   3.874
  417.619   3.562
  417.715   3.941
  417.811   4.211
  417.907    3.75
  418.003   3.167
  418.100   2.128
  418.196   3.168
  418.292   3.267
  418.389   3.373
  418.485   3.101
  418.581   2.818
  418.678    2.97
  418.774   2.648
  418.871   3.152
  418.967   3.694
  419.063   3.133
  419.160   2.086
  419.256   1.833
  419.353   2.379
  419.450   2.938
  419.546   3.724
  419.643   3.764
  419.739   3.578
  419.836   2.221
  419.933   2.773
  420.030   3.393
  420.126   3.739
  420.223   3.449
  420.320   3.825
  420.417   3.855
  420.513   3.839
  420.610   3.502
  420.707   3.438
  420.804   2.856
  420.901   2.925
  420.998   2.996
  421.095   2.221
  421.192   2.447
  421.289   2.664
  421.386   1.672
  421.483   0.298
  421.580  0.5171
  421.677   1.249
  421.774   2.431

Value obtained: 0.81 nm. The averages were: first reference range 3.66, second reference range 3.36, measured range 2.78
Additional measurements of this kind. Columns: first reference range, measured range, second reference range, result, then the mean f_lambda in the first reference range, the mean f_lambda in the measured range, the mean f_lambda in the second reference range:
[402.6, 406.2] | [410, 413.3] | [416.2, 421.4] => 0.65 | 4.08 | 2.9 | 3.16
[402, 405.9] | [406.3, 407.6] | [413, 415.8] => 0.28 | 4.18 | 3.13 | 3.56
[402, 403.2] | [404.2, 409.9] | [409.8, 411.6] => 0.24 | 3.94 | 3.3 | 3.01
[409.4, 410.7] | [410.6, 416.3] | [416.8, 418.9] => -0.28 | 2.89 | 3.21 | 3.27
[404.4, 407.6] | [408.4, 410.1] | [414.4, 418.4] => 0.40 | 3.6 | 2.69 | 3.32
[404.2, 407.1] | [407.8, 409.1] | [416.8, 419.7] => 0.46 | 3.63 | 2.3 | 3.18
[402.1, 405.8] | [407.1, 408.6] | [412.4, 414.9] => 0.25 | 4.19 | 3.22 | 3.35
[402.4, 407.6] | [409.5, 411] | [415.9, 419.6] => 0.23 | 3.87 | 3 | 3.07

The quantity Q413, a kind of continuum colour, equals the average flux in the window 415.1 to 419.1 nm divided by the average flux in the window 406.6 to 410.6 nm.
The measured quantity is 1.2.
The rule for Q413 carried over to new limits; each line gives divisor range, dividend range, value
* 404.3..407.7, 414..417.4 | 0.89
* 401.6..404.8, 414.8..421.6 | 0.77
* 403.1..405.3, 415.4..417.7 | 0.73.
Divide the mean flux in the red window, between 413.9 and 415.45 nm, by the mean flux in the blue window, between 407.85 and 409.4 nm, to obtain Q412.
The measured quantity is 1.4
